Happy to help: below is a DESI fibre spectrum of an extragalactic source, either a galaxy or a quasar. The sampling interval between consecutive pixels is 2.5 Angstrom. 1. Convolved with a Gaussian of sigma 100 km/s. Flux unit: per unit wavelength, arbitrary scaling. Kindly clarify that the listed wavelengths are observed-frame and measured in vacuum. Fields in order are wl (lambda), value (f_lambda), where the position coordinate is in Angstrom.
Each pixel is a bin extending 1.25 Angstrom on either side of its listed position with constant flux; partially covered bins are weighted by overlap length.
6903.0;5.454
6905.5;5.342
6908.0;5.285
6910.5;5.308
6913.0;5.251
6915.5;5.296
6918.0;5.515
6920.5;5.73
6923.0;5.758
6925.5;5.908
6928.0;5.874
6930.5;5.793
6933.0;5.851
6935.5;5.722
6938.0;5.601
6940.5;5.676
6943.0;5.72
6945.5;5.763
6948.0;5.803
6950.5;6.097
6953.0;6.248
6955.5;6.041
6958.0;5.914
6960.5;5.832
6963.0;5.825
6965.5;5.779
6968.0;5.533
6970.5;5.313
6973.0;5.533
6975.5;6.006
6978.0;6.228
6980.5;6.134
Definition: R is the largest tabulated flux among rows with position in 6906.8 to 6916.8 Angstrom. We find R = 5.308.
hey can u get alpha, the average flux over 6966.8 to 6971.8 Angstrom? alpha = 5.42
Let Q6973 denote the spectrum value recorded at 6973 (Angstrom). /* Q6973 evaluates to 5.533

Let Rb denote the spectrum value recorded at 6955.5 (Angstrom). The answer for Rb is 6.041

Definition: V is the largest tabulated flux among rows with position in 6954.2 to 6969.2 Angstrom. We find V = 6.041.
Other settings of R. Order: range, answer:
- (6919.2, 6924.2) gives 5.758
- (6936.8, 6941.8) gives 5.676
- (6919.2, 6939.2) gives 5.908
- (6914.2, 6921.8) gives 5.73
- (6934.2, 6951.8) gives 6.097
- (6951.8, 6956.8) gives 6.248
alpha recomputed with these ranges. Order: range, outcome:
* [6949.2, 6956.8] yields 6.13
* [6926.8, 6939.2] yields 5.77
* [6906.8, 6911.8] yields 5.3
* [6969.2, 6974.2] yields 5.42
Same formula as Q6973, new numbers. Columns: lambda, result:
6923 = 5.758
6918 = 5.515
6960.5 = 5.832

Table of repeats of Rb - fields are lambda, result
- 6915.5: 5.296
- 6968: 5.533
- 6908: 5.285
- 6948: 5.803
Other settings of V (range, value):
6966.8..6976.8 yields 6.006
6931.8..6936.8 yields 5.851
